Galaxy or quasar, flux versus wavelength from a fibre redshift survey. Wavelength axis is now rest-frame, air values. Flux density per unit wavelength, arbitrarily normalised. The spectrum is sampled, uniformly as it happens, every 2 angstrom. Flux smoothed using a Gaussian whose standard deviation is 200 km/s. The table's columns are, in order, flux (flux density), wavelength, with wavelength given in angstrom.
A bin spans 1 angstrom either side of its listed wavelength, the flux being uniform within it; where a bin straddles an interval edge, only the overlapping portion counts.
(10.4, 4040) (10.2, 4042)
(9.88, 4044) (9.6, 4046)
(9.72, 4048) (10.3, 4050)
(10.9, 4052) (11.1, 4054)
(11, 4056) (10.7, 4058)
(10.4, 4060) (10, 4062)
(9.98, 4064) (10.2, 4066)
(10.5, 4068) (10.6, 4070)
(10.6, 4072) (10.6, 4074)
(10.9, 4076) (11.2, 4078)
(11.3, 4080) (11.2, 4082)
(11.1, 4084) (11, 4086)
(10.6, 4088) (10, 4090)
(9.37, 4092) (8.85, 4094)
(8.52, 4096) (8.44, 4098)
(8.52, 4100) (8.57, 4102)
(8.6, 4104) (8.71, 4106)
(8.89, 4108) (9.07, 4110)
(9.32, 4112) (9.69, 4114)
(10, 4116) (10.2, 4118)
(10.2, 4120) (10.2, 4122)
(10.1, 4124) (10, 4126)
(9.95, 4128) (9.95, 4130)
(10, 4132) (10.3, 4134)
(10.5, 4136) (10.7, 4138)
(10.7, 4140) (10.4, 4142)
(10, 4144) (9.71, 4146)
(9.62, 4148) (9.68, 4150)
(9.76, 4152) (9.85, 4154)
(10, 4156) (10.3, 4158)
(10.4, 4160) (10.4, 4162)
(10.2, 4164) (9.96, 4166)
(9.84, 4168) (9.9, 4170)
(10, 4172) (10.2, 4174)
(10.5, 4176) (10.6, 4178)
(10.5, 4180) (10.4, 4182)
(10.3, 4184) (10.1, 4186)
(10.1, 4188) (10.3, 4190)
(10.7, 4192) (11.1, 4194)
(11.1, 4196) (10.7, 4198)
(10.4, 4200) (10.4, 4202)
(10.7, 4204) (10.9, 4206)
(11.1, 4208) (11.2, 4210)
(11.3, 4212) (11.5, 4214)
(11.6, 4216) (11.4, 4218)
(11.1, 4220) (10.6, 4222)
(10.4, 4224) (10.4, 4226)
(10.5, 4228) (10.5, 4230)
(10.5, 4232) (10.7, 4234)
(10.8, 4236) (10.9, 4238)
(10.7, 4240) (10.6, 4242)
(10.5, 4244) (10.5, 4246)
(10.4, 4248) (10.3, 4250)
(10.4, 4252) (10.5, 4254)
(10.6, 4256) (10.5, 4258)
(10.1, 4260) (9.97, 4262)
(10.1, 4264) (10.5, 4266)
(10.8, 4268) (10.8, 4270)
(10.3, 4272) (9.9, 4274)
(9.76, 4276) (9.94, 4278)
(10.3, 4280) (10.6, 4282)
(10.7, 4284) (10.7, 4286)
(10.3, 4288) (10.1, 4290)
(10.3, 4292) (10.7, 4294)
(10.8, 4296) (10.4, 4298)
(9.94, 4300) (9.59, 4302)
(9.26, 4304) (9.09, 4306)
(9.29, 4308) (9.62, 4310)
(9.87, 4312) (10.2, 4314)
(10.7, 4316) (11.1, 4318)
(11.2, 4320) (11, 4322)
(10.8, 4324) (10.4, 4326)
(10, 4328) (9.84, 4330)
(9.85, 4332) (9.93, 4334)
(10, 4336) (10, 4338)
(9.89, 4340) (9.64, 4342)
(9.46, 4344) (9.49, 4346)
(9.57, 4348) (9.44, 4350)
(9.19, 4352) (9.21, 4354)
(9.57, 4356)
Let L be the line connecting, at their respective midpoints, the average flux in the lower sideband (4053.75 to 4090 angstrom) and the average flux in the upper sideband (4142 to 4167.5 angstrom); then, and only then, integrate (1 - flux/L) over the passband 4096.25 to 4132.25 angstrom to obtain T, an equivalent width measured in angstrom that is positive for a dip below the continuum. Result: 3.1 angstrom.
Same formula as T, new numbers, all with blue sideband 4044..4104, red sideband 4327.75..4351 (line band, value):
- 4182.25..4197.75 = -0.8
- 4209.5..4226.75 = -1.9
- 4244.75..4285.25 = -2.0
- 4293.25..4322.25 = -1.1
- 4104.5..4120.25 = 1.0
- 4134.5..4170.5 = -0.2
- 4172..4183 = -0.4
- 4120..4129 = 0.0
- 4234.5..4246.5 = -0.9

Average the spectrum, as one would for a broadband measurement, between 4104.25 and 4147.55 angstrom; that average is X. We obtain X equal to 9.91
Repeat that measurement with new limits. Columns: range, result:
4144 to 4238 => 10.5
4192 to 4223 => 11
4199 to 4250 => 10.8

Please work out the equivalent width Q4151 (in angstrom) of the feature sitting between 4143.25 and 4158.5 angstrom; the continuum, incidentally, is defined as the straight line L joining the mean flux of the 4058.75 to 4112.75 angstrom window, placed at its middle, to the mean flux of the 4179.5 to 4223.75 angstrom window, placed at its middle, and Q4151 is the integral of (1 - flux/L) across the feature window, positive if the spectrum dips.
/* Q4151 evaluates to 0.81 angstrom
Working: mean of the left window 9.9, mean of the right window 10.8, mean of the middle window 9.85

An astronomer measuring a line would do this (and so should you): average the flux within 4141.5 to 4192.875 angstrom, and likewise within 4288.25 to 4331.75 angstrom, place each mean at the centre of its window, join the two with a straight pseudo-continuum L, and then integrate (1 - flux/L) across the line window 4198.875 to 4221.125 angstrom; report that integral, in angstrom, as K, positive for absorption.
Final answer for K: -2.0 angstrom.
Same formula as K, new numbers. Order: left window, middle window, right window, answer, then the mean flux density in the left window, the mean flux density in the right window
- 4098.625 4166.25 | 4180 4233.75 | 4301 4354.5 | -4.8 angstrom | 9.83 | 9.92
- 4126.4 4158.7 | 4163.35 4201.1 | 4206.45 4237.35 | 0.5 angstrom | 10.1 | 10.9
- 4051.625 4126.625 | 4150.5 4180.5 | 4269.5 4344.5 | -0.2 angstrom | 10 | 10.2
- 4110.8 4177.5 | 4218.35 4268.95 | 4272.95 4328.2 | -1.7 angstrom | 10.1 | 10.2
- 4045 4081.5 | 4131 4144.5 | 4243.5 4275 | 0.1 angstrom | 10.5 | 10.4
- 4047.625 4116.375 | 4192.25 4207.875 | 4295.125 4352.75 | -1.2 angstrom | 10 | 9.99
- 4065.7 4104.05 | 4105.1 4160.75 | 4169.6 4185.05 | 1.4 angstrom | 10.1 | 10.3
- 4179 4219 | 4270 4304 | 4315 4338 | 0.9 angstrom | 10.8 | 10.4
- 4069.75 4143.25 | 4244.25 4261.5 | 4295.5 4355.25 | -0.8 angstrom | 9.96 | 9.95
